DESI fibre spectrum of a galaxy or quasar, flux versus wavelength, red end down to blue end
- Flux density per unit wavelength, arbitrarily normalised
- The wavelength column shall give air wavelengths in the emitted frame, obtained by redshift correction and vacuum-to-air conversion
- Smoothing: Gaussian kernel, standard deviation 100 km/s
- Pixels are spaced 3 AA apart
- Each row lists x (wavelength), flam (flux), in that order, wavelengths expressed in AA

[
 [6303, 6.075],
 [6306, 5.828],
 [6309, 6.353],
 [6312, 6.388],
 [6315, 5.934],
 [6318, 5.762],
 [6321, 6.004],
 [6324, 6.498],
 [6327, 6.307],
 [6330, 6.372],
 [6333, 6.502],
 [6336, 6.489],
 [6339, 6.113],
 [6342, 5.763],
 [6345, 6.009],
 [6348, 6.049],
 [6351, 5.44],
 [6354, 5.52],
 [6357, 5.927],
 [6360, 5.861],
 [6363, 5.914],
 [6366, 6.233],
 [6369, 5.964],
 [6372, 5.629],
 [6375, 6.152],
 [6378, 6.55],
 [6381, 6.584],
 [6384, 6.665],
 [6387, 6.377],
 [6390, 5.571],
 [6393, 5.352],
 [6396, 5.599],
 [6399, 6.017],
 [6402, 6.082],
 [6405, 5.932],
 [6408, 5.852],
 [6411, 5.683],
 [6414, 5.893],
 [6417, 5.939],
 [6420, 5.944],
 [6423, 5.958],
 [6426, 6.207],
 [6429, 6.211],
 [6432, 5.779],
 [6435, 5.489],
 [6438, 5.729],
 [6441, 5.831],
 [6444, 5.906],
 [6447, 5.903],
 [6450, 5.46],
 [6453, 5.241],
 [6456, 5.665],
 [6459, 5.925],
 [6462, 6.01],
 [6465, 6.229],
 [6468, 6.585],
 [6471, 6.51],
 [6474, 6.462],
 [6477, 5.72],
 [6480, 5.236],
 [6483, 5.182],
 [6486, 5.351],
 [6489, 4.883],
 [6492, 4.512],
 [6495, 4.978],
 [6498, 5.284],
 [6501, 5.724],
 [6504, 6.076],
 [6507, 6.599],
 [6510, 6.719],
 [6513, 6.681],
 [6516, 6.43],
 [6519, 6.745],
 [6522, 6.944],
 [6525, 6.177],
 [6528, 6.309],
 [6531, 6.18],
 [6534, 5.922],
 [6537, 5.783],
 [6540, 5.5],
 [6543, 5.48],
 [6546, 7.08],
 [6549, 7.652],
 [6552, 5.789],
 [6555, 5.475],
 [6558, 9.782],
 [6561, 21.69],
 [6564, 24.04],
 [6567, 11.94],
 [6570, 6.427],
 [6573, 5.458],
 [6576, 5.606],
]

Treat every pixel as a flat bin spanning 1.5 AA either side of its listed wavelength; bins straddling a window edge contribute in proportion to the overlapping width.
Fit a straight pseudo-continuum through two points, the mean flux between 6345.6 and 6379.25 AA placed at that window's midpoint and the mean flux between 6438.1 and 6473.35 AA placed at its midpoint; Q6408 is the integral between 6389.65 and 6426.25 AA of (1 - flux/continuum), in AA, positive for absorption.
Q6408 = 0.5 AA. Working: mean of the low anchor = 5.93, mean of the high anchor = 5.94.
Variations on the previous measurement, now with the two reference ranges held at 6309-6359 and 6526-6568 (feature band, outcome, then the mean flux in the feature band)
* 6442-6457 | 4.0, 5.64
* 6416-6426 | 1.8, 5.99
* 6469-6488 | 5.6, 5.74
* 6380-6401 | 2.6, 6.01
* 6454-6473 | 4.3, 6.14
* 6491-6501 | 4.0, 5.07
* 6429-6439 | 2.3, 5.74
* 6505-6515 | 2.3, 6.62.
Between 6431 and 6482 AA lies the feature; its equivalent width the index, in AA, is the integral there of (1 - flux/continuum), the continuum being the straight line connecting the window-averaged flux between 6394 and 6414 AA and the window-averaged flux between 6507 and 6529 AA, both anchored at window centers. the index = 2.7 AA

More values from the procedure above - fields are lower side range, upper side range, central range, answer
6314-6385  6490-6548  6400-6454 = 2.1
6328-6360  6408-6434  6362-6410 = -0.4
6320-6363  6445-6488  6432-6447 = 0.3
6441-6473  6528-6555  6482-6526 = 1.2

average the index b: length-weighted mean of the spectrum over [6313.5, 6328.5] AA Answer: 6.1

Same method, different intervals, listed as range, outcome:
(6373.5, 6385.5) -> 6.49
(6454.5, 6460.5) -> 5.79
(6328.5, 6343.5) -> 6.25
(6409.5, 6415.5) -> 5.79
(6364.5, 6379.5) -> 6.11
